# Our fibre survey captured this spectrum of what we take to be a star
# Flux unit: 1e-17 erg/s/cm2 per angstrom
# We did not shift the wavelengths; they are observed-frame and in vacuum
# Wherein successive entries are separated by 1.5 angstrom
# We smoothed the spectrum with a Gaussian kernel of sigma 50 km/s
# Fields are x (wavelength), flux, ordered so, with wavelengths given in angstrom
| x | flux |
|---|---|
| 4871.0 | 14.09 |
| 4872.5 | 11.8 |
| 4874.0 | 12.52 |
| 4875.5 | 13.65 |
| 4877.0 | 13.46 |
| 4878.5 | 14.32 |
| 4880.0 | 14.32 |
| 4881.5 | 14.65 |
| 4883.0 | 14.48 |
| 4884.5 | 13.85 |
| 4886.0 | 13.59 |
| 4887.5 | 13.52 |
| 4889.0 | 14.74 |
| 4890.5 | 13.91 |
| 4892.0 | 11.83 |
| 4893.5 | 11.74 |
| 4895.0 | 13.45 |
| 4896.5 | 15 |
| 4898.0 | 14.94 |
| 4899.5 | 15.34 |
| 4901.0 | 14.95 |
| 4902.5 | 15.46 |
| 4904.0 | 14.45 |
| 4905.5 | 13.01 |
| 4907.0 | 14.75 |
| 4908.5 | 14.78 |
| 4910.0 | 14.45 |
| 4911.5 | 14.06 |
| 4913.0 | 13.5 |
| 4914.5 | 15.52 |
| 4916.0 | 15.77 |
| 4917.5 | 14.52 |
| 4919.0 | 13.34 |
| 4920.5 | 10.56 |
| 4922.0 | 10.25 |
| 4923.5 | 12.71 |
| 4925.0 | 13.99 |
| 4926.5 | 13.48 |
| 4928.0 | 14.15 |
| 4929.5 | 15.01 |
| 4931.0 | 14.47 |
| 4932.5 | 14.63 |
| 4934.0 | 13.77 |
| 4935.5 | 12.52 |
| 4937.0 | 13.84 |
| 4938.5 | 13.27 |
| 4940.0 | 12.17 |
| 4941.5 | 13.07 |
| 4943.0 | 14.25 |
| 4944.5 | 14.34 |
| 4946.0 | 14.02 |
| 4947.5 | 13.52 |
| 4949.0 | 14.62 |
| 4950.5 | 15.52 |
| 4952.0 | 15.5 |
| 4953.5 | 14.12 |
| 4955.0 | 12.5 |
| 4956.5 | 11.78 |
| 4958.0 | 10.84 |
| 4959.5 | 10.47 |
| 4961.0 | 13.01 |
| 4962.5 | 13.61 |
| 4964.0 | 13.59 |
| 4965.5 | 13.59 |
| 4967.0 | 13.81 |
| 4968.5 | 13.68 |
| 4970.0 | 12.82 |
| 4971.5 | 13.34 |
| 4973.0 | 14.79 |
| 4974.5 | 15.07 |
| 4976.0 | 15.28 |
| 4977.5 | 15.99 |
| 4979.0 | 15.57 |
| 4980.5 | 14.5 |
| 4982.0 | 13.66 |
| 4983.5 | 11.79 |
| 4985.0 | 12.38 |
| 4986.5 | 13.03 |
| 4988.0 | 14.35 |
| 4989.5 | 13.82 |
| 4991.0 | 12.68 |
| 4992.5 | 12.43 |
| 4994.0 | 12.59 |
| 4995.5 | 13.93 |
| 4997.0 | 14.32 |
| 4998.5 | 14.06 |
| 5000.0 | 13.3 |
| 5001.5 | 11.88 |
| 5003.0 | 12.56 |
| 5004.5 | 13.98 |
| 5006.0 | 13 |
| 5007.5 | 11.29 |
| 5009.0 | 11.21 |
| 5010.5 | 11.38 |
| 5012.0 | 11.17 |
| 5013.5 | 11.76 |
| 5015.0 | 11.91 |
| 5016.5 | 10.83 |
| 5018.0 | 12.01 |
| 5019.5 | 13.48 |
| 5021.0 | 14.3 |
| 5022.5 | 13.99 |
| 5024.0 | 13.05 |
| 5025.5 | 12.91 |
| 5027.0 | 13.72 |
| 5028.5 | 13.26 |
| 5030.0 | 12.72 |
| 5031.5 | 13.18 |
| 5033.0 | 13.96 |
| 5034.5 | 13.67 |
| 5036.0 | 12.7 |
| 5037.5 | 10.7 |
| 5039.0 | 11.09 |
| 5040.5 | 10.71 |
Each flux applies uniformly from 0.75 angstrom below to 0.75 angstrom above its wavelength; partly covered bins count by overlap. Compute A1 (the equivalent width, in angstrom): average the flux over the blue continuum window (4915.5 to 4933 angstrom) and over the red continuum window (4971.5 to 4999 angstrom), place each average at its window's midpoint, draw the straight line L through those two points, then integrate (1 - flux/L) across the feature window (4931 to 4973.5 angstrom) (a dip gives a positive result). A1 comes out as 0.67 angstrom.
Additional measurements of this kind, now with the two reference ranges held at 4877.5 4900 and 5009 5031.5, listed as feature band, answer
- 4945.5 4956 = -0.7 angstrom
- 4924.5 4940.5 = -0.3 angstrom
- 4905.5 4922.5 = -0.1 angstrom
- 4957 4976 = -0.2 angstrom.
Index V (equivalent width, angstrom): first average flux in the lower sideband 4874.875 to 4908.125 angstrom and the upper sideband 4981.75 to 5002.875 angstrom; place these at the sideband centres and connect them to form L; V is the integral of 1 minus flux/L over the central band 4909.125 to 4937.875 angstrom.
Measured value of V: 0.1 angstrom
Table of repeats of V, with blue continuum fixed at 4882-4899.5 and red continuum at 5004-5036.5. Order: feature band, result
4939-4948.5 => -0.16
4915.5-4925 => 0.48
